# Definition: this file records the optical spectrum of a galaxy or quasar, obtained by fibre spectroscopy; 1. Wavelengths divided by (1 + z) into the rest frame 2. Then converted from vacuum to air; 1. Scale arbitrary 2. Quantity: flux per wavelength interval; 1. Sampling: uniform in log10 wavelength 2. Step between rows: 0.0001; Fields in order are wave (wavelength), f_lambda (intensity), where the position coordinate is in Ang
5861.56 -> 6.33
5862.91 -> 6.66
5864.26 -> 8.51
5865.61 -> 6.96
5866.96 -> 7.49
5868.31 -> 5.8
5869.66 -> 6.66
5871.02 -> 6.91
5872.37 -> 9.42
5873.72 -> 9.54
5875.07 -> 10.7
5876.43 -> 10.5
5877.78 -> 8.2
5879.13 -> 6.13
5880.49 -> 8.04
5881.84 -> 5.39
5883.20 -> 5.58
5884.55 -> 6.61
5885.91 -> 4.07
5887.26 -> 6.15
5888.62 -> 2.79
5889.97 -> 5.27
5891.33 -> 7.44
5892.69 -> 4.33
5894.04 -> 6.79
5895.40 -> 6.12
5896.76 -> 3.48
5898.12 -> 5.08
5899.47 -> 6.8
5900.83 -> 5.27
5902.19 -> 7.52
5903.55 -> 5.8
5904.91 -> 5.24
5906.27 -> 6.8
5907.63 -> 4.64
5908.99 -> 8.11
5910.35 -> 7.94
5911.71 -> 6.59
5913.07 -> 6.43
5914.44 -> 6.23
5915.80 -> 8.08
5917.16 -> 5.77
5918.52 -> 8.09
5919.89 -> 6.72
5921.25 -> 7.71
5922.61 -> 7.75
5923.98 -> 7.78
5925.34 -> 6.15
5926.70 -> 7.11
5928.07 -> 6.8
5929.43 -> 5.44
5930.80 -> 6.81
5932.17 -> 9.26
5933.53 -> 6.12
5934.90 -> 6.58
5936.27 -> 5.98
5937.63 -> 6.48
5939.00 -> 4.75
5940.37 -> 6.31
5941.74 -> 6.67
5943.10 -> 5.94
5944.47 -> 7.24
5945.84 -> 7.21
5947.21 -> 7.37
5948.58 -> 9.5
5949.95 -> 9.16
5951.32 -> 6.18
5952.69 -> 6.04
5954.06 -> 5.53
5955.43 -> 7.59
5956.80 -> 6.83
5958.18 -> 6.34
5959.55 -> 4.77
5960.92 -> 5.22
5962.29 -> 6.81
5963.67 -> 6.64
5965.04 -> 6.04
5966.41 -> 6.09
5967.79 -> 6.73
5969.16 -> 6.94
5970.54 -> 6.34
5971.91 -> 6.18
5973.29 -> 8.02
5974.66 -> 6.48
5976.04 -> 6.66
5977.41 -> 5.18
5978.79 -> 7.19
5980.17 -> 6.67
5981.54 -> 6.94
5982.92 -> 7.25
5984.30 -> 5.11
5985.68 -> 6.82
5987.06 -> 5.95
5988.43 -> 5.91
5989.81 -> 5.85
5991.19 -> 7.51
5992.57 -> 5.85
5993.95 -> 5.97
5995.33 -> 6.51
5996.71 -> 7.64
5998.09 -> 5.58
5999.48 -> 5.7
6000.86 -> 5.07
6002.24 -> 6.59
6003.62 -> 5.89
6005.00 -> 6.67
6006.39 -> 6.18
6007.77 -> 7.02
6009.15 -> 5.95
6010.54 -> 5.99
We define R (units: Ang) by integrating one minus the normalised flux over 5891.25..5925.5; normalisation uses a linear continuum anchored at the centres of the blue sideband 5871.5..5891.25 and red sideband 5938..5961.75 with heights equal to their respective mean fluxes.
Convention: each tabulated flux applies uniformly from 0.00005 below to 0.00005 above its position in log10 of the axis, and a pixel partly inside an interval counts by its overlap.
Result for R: 2.0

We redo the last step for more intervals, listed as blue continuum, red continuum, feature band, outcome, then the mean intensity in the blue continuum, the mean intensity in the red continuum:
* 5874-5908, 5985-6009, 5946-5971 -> -1.7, 6.24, 6.27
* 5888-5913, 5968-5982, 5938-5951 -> -1.5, 5.91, 6.66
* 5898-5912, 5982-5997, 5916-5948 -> -2.1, 6.39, 6.37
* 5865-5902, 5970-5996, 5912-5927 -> -1.2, 6.58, 6.44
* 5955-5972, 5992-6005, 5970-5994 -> -0.9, 6.33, 6.12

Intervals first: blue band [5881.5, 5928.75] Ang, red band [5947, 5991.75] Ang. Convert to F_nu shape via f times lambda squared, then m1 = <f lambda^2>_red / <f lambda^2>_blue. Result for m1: 1.08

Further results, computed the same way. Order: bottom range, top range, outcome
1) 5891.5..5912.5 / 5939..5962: 1.12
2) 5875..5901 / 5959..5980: 1.07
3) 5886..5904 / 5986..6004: 1.15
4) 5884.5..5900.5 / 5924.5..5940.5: 1.23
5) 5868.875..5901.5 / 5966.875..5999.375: 1.02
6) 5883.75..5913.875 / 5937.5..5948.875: 1.17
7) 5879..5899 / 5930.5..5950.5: 1.29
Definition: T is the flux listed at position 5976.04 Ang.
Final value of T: 6.66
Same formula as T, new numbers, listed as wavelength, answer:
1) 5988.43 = 5.91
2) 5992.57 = 5.85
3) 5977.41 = 5.18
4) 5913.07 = 6.43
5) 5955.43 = 7.59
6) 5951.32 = 6.18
